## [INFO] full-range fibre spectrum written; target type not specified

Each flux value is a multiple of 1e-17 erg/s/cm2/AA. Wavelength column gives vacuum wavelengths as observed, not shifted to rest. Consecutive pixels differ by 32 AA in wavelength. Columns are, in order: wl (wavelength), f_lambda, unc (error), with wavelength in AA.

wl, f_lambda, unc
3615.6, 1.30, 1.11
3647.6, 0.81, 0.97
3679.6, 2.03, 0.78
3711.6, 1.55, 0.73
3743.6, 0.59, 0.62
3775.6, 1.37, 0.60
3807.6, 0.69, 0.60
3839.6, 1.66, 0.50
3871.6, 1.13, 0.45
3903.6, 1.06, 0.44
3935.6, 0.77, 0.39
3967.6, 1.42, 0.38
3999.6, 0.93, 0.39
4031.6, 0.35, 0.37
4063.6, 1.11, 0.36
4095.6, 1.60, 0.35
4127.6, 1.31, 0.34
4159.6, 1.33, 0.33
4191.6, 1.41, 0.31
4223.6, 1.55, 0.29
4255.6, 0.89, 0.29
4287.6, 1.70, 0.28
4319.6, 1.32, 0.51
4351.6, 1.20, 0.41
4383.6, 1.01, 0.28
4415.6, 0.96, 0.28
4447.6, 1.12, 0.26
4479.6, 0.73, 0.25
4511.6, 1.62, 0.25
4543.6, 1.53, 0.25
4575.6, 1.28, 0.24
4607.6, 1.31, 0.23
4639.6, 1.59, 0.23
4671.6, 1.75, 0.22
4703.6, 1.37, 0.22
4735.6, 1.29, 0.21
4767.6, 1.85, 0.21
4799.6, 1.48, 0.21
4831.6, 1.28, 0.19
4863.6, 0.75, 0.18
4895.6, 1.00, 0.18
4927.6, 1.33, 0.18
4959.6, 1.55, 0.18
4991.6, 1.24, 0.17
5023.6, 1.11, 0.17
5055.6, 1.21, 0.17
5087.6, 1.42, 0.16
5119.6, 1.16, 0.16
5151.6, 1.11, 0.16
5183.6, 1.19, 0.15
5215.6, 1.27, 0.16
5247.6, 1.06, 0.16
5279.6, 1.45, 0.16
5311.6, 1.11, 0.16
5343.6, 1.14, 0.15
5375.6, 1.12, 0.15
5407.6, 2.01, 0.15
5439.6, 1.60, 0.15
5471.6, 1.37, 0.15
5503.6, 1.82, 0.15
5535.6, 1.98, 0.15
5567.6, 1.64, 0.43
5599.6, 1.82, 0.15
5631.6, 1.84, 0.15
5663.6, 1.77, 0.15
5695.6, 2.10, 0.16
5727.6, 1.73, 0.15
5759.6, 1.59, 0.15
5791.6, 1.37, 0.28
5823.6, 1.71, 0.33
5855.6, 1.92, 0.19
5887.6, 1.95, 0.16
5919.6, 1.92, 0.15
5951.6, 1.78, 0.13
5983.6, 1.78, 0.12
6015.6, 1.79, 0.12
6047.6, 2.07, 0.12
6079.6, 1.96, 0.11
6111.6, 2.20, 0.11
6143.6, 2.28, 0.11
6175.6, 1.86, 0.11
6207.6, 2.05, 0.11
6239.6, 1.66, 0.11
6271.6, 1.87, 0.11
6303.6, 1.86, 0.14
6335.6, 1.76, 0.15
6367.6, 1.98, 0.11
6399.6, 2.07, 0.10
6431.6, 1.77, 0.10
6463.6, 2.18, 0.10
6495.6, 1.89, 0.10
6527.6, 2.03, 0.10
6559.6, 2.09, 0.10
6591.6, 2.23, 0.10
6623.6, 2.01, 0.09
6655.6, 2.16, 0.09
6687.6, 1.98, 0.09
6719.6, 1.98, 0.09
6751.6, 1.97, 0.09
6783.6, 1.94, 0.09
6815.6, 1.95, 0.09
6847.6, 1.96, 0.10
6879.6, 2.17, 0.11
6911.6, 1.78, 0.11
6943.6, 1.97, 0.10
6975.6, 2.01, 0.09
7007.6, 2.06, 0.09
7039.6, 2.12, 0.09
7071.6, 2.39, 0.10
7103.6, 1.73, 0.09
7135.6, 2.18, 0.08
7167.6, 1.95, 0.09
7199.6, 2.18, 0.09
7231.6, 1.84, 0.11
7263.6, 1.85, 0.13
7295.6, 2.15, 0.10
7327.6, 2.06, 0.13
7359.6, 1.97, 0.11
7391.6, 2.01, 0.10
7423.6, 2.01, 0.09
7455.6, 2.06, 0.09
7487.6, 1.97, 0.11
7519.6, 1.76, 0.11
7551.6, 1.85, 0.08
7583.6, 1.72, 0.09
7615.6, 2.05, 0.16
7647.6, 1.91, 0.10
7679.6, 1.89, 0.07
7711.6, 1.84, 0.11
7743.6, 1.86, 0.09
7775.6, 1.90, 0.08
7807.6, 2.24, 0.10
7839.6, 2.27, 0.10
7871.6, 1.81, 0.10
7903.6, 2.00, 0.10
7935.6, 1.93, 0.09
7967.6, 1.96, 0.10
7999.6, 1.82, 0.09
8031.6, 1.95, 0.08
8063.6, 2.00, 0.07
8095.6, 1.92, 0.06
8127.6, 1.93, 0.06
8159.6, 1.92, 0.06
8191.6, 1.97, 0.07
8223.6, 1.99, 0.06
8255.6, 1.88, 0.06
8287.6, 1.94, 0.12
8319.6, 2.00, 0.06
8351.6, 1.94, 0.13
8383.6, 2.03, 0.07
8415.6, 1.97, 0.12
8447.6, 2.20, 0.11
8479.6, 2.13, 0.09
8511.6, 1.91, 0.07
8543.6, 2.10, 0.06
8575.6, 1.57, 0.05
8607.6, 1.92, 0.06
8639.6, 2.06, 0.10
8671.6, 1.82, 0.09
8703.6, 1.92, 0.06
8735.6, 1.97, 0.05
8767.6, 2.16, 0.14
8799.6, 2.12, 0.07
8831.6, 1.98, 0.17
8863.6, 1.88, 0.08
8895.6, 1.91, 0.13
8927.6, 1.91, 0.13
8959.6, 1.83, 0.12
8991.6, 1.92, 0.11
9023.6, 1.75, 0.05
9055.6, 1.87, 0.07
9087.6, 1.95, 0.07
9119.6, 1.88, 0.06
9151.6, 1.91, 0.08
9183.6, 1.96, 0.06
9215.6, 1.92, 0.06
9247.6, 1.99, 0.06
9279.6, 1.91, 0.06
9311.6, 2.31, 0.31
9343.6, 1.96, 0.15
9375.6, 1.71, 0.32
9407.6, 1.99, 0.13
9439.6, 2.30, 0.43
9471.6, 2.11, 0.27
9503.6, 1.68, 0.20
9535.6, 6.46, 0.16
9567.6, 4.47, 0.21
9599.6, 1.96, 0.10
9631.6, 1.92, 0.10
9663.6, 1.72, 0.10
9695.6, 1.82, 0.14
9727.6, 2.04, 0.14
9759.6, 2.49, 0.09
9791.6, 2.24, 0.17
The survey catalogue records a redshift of 0.45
